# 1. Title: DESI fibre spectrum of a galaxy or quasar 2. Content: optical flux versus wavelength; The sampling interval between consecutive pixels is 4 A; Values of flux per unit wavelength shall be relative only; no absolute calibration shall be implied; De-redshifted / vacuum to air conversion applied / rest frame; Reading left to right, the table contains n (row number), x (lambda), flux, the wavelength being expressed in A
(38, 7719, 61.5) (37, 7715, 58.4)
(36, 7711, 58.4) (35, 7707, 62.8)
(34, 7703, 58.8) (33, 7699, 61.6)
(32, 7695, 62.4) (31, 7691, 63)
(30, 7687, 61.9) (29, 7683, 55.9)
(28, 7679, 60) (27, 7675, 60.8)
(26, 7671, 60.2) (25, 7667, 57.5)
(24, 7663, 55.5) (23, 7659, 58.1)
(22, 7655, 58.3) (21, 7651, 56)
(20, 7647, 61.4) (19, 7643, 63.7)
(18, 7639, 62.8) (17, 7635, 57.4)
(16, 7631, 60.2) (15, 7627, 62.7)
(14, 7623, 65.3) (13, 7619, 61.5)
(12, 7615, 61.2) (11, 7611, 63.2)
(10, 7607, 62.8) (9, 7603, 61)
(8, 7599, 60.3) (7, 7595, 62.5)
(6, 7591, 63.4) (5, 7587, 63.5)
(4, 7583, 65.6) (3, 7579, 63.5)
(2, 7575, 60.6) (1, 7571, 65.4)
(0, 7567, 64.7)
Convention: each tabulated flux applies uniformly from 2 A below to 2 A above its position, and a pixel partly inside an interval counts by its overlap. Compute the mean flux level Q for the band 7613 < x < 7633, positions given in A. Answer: 62.2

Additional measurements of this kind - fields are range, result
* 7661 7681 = 58.8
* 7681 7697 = 60.8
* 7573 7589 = 63.3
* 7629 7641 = 60.1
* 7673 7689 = 59.7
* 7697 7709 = 61.1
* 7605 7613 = 63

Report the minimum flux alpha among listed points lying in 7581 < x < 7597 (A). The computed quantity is 62.5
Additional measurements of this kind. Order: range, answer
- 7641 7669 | 55.5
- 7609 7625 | 61.2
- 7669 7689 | 55.9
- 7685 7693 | 61.9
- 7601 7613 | 61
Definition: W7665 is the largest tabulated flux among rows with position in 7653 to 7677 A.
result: 60.8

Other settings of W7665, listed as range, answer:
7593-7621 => 63.2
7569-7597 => 65.6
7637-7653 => 63.7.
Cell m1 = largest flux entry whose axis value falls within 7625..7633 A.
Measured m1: 62.7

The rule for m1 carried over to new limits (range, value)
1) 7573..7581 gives 63.5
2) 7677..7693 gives 63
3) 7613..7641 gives 65.3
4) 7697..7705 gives 61.6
